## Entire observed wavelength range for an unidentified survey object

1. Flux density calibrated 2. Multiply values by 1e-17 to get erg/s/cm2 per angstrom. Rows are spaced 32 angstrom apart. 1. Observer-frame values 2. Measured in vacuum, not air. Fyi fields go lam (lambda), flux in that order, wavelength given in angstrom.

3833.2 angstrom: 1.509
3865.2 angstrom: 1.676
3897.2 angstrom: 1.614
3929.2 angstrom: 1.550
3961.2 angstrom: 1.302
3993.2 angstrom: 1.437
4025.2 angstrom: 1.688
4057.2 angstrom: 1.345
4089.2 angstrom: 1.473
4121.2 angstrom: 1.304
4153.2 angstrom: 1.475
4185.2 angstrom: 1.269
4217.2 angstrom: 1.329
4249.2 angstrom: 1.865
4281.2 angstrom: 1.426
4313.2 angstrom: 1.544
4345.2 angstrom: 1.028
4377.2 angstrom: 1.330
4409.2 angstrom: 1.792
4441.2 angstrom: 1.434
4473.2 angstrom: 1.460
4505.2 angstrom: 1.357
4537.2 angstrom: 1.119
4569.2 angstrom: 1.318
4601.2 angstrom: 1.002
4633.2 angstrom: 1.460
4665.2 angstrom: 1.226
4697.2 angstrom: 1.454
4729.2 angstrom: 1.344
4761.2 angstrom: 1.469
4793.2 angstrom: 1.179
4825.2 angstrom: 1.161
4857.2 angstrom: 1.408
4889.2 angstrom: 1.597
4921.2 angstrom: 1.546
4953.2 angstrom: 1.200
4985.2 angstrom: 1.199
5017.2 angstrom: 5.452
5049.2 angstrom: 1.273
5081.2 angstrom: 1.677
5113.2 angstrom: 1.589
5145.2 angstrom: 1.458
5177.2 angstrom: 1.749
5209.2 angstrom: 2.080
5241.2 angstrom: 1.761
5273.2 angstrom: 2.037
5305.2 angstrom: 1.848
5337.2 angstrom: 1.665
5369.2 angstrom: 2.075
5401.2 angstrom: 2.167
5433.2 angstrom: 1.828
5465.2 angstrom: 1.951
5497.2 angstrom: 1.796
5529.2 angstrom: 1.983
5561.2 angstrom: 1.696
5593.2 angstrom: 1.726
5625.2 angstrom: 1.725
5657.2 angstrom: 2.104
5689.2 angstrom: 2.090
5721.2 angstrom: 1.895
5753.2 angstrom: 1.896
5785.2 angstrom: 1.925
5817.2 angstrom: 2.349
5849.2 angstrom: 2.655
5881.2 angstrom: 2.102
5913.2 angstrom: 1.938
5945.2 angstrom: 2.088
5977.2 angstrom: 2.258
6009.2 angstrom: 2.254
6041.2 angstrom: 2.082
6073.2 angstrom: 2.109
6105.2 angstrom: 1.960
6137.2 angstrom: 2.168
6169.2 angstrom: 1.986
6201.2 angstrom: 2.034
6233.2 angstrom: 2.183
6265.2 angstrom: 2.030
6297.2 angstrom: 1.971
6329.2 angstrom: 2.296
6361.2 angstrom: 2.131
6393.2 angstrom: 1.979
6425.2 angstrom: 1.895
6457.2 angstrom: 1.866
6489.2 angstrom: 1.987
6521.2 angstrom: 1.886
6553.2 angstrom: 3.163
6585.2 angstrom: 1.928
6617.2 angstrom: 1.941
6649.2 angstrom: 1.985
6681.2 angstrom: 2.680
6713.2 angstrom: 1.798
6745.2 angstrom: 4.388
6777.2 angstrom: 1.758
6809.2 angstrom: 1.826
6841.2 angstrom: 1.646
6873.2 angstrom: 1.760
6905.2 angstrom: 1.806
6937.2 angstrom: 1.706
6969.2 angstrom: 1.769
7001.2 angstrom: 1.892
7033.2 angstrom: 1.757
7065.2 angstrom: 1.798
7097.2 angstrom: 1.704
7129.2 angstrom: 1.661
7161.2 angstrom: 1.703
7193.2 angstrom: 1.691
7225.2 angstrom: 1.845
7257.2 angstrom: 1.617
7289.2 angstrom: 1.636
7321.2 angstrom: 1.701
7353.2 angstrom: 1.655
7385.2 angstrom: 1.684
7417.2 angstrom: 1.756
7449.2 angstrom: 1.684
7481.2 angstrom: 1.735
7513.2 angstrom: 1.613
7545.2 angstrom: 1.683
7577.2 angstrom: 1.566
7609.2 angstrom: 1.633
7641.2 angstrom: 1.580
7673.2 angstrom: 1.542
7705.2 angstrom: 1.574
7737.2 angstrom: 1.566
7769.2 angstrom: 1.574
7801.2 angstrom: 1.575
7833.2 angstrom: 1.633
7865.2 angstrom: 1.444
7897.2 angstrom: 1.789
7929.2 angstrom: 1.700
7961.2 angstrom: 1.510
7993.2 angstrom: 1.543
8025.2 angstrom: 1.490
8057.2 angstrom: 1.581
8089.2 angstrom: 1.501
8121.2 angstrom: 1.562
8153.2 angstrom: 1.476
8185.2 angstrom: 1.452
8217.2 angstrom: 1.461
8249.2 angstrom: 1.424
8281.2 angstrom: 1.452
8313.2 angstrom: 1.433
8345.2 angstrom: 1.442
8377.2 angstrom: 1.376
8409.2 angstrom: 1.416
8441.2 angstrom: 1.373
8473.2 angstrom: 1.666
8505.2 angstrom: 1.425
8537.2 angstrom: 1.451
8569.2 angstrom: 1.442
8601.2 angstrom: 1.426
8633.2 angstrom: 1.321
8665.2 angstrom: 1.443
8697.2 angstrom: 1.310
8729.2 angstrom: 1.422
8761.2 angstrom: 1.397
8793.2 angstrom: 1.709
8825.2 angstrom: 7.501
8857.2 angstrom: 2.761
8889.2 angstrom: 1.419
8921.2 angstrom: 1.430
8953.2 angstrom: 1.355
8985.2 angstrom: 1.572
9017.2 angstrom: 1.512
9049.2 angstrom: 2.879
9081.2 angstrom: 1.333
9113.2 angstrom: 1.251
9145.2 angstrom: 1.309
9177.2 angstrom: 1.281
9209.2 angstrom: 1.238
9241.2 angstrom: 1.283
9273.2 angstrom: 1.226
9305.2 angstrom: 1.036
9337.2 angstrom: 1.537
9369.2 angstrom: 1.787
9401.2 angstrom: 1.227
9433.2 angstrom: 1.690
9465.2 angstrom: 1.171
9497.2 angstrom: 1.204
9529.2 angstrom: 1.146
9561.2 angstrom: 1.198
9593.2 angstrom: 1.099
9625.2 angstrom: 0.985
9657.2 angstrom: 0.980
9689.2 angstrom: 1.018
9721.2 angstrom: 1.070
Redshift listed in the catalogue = 0.34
